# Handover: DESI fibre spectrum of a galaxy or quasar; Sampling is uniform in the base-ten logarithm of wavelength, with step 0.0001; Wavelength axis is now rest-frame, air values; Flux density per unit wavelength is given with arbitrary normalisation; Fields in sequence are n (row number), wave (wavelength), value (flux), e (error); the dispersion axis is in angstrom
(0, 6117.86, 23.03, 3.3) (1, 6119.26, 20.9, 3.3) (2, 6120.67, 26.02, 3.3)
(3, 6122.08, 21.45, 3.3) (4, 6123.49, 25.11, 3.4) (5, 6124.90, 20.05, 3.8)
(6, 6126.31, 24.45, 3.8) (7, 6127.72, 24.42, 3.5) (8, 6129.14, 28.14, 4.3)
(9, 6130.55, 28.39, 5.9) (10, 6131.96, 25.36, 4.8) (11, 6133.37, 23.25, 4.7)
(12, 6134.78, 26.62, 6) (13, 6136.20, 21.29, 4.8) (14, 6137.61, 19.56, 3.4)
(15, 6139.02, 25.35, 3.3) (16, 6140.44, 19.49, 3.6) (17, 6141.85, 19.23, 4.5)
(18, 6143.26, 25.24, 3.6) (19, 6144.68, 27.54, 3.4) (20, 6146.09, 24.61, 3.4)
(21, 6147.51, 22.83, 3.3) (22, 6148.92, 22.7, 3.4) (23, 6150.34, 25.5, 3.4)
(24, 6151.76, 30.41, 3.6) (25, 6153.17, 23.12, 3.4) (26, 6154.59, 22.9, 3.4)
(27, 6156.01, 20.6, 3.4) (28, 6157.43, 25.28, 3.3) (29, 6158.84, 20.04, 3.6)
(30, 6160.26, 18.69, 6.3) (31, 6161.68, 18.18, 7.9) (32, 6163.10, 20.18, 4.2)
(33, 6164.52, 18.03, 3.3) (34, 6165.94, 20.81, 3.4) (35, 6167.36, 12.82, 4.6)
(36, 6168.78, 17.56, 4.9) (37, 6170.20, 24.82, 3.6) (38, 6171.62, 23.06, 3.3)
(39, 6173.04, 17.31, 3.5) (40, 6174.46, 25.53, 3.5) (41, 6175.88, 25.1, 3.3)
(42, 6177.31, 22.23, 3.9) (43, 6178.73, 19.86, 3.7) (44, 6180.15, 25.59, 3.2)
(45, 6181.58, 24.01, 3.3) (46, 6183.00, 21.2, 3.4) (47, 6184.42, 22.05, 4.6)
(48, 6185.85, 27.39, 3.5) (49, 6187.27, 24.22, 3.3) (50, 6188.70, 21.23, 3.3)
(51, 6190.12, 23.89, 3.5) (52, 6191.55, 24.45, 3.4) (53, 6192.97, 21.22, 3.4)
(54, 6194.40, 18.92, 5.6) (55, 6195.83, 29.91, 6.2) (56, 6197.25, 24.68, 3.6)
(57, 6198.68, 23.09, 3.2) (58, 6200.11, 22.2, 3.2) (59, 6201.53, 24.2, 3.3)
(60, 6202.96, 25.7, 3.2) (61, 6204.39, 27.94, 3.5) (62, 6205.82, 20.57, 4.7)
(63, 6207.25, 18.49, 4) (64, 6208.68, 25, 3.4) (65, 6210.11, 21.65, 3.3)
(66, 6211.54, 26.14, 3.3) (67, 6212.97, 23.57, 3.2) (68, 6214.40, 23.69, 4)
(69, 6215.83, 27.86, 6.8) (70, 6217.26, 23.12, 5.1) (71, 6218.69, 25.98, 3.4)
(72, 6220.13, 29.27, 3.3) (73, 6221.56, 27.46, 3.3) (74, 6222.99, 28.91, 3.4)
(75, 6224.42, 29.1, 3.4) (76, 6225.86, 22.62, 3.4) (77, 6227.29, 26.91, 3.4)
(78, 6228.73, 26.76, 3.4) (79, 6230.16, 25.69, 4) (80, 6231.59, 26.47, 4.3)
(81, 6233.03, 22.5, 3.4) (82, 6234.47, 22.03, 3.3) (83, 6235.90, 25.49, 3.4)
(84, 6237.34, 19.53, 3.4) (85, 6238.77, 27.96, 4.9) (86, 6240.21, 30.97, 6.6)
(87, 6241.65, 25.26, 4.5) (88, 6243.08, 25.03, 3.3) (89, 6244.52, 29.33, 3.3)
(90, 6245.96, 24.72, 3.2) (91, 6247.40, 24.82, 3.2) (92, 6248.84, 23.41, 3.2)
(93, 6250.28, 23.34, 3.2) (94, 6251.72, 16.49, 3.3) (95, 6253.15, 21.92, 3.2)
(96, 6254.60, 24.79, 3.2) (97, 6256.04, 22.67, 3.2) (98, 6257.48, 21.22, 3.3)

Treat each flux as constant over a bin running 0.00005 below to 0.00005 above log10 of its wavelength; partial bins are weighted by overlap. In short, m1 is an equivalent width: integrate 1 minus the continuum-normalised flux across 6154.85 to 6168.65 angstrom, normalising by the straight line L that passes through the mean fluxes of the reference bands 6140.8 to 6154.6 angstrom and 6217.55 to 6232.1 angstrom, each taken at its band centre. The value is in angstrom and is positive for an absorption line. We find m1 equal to 3.0 angstrom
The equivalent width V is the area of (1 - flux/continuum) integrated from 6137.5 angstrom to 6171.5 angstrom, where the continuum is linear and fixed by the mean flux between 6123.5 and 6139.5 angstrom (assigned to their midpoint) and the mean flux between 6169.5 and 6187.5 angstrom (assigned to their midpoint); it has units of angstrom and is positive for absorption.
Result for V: 2.6 angstrom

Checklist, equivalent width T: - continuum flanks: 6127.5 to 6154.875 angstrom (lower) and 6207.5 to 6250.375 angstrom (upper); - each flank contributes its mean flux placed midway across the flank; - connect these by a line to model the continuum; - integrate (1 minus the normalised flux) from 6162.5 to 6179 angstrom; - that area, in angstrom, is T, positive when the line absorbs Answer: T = 2.7 angstrom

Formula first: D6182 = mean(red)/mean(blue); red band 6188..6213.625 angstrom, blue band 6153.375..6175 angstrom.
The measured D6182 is 1.15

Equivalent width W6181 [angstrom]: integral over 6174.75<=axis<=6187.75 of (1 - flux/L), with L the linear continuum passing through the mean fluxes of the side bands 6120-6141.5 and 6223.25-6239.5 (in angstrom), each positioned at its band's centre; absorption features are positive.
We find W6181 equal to 0.5 angstrom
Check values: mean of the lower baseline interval 23.8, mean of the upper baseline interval 25.1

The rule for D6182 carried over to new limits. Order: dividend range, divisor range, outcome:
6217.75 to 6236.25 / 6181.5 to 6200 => 1.11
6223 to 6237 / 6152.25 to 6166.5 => 1.21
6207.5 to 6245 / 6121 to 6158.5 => 1.07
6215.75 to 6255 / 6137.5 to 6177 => 1.14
